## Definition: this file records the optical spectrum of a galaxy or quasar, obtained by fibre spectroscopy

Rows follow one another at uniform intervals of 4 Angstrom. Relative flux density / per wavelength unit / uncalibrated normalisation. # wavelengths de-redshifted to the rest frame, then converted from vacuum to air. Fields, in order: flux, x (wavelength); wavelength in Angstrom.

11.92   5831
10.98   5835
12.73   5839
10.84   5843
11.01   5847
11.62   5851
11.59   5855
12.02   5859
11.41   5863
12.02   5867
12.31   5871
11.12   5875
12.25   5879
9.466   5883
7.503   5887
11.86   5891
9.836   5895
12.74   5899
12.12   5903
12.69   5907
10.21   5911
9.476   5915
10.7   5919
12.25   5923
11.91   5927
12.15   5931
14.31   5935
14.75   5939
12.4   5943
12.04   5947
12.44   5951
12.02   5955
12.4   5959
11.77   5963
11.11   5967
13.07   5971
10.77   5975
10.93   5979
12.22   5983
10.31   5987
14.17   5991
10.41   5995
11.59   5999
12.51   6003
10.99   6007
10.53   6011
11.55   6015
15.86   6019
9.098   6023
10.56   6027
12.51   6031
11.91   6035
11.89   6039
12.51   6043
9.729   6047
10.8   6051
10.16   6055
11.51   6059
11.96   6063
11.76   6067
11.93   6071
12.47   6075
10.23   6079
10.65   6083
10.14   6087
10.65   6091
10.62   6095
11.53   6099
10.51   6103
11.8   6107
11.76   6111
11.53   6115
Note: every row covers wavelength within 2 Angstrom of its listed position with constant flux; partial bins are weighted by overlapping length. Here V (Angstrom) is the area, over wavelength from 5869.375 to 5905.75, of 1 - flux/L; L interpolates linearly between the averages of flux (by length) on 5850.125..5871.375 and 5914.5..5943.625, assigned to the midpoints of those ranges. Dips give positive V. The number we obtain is 3.0 Angstrom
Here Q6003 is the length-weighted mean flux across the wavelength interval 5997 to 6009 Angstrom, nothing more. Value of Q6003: 11.7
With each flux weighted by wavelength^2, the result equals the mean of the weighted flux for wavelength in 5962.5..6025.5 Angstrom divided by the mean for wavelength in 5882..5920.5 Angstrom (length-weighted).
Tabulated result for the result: 1.13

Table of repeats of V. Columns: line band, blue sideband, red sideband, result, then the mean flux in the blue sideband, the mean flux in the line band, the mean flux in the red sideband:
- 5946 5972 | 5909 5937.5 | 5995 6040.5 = -0.99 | 11.6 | 12.1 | 11.7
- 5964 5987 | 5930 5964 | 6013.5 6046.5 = 1.73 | 12.7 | 11.5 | 11.9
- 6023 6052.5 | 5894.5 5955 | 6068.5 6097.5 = 0.05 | 12.1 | 11.3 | 11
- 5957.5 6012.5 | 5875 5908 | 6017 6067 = -1.38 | 11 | 11.6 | 11.6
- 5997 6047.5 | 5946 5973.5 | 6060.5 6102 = -0.28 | 12.1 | 11.7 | 11.2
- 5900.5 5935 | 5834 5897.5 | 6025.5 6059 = -1.28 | 11.2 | 11.6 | 11.3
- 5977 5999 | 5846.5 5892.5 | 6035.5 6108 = -0.86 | 11.2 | 11.6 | 11.2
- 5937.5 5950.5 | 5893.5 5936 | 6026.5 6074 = -1.49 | 11.6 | 12.9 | 11.5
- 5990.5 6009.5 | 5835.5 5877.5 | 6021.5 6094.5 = -0.73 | 11.6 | 11.7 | 11.1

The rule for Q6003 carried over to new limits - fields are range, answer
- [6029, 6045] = 12.2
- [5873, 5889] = 10.1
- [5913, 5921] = 10.1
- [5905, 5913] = 11.4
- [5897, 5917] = 11.4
